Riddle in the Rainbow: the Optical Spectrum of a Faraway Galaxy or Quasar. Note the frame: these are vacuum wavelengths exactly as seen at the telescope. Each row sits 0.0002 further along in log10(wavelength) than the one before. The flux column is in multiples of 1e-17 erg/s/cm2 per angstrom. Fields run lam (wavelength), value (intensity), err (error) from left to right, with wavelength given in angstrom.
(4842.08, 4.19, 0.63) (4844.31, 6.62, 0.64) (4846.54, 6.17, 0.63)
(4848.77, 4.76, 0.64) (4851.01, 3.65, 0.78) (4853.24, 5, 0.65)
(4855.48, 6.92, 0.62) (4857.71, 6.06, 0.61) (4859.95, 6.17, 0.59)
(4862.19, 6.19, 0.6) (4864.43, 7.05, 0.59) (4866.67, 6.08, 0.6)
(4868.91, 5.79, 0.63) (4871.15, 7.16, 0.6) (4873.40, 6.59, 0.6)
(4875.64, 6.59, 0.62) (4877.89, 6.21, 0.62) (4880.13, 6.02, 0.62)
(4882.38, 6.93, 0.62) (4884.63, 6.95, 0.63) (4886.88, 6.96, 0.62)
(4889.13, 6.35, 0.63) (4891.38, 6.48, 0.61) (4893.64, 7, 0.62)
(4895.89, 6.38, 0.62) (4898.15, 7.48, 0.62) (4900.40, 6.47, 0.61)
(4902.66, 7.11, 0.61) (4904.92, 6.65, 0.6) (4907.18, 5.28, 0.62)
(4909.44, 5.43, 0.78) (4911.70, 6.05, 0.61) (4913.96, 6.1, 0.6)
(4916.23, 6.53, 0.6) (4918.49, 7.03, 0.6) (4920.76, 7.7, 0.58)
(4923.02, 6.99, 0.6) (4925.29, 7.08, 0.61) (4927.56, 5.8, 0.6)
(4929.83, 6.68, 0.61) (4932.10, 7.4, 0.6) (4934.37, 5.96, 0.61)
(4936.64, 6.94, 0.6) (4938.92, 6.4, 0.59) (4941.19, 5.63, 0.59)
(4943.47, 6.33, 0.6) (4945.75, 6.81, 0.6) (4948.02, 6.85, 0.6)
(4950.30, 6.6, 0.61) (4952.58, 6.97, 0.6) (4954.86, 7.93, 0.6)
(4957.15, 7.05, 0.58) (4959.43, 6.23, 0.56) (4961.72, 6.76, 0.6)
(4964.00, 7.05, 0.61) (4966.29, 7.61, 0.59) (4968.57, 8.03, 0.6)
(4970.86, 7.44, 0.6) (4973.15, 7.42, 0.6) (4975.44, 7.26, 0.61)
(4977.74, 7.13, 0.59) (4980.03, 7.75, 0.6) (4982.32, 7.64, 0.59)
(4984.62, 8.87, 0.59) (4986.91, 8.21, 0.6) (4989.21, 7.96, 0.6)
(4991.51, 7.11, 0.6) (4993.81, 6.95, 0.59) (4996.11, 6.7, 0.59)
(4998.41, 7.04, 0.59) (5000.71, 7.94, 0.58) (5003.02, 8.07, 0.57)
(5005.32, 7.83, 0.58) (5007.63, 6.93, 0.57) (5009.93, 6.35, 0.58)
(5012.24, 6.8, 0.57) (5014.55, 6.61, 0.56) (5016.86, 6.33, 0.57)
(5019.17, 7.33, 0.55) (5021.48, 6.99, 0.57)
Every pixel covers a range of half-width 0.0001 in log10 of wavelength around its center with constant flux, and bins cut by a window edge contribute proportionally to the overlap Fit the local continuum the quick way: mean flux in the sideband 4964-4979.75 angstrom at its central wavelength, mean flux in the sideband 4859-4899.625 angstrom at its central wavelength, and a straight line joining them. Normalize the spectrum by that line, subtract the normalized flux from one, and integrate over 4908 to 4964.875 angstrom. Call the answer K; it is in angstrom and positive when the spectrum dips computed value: 3.9 angstrom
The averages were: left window 6.58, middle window 6.64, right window 7.46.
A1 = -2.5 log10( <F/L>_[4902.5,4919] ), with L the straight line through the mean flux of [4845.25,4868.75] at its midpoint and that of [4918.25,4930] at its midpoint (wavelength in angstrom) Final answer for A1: 0.08 mag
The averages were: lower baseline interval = 5.81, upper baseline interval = 6.88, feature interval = 6.19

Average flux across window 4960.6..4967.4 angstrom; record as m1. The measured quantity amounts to 7.14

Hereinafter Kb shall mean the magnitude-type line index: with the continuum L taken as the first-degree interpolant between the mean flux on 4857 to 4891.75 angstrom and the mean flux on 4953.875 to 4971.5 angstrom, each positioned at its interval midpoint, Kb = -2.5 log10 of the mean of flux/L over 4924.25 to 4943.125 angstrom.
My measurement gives 0.084 mag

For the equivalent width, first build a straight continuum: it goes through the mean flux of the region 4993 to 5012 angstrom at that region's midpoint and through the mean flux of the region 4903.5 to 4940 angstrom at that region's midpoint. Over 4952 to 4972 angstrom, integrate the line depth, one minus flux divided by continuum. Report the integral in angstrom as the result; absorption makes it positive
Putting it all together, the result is -1.1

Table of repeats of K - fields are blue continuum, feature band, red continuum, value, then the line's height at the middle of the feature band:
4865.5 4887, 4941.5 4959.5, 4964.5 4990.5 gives 1.4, 7.41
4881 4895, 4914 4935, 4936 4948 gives -0.8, 6.54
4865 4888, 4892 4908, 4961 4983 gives 0.3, 6.76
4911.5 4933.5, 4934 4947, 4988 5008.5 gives 1.0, 6.91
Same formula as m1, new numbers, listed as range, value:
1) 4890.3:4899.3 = 6.83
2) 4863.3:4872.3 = 6.52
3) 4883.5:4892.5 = 6.69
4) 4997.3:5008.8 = 7.56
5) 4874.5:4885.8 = 6.54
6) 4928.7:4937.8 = 6.74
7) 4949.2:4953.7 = 6.79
